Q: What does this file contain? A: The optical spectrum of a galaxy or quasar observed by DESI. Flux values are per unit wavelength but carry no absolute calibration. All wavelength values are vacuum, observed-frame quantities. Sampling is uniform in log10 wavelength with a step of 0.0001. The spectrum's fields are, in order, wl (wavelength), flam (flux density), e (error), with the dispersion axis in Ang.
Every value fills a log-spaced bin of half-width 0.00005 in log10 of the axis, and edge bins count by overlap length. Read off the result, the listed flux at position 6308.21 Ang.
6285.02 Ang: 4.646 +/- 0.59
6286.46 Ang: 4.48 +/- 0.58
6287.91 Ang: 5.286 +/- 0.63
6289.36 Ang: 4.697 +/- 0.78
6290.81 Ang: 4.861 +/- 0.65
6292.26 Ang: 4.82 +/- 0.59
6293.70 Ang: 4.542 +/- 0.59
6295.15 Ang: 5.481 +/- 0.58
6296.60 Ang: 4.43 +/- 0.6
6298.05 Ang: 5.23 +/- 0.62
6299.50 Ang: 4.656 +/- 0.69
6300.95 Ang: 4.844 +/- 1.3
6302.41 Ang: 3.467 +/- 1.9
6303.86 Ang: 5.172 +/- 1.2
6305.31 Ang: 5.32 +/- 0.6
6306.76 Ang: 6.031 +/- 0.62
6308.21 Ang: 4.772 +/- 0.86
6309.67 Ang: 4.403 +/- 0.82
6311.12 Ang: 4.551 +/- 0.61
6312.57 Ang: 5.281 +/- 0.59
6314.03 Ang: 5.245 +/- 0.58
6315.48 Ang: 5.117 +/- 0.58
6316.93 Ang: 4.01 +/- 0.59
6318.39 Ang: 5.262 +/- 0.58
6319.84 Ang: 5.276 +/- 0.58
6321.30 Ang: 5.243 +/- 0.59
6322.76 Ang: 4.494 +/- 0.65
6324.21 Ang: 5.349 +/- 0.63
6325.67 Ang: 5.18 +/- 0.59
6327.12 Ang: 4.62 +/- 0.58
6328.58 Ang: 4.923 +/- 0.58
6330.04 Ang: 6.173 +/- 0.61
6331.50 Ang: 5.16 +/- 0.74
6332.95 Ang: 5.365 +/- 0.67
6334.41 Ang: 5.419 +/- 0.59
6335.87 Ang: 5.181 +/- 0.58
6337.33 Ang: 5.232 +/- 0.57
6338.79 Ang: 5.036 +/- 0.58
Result 4.772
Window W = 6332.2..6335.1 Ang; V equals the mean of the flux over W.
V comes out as 5.4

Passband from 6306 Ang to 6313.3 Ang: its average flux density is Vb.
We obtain 5.01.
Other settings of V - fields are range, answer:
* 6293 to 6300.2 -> 4.87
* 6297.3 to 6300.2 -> 4.94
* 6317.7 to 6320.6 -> 5.27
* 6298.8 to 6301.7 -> 4.73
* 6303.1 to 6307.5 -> 5.5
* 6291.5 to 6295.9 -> 4.95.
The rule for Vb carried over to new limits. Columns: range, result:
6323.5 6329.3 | 5.02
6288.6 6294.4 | 4.74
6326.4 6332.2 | 5.21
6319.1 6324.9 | 5.09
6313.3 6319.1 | 4.91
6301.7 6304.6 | 4.33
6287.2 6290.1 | 4.98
